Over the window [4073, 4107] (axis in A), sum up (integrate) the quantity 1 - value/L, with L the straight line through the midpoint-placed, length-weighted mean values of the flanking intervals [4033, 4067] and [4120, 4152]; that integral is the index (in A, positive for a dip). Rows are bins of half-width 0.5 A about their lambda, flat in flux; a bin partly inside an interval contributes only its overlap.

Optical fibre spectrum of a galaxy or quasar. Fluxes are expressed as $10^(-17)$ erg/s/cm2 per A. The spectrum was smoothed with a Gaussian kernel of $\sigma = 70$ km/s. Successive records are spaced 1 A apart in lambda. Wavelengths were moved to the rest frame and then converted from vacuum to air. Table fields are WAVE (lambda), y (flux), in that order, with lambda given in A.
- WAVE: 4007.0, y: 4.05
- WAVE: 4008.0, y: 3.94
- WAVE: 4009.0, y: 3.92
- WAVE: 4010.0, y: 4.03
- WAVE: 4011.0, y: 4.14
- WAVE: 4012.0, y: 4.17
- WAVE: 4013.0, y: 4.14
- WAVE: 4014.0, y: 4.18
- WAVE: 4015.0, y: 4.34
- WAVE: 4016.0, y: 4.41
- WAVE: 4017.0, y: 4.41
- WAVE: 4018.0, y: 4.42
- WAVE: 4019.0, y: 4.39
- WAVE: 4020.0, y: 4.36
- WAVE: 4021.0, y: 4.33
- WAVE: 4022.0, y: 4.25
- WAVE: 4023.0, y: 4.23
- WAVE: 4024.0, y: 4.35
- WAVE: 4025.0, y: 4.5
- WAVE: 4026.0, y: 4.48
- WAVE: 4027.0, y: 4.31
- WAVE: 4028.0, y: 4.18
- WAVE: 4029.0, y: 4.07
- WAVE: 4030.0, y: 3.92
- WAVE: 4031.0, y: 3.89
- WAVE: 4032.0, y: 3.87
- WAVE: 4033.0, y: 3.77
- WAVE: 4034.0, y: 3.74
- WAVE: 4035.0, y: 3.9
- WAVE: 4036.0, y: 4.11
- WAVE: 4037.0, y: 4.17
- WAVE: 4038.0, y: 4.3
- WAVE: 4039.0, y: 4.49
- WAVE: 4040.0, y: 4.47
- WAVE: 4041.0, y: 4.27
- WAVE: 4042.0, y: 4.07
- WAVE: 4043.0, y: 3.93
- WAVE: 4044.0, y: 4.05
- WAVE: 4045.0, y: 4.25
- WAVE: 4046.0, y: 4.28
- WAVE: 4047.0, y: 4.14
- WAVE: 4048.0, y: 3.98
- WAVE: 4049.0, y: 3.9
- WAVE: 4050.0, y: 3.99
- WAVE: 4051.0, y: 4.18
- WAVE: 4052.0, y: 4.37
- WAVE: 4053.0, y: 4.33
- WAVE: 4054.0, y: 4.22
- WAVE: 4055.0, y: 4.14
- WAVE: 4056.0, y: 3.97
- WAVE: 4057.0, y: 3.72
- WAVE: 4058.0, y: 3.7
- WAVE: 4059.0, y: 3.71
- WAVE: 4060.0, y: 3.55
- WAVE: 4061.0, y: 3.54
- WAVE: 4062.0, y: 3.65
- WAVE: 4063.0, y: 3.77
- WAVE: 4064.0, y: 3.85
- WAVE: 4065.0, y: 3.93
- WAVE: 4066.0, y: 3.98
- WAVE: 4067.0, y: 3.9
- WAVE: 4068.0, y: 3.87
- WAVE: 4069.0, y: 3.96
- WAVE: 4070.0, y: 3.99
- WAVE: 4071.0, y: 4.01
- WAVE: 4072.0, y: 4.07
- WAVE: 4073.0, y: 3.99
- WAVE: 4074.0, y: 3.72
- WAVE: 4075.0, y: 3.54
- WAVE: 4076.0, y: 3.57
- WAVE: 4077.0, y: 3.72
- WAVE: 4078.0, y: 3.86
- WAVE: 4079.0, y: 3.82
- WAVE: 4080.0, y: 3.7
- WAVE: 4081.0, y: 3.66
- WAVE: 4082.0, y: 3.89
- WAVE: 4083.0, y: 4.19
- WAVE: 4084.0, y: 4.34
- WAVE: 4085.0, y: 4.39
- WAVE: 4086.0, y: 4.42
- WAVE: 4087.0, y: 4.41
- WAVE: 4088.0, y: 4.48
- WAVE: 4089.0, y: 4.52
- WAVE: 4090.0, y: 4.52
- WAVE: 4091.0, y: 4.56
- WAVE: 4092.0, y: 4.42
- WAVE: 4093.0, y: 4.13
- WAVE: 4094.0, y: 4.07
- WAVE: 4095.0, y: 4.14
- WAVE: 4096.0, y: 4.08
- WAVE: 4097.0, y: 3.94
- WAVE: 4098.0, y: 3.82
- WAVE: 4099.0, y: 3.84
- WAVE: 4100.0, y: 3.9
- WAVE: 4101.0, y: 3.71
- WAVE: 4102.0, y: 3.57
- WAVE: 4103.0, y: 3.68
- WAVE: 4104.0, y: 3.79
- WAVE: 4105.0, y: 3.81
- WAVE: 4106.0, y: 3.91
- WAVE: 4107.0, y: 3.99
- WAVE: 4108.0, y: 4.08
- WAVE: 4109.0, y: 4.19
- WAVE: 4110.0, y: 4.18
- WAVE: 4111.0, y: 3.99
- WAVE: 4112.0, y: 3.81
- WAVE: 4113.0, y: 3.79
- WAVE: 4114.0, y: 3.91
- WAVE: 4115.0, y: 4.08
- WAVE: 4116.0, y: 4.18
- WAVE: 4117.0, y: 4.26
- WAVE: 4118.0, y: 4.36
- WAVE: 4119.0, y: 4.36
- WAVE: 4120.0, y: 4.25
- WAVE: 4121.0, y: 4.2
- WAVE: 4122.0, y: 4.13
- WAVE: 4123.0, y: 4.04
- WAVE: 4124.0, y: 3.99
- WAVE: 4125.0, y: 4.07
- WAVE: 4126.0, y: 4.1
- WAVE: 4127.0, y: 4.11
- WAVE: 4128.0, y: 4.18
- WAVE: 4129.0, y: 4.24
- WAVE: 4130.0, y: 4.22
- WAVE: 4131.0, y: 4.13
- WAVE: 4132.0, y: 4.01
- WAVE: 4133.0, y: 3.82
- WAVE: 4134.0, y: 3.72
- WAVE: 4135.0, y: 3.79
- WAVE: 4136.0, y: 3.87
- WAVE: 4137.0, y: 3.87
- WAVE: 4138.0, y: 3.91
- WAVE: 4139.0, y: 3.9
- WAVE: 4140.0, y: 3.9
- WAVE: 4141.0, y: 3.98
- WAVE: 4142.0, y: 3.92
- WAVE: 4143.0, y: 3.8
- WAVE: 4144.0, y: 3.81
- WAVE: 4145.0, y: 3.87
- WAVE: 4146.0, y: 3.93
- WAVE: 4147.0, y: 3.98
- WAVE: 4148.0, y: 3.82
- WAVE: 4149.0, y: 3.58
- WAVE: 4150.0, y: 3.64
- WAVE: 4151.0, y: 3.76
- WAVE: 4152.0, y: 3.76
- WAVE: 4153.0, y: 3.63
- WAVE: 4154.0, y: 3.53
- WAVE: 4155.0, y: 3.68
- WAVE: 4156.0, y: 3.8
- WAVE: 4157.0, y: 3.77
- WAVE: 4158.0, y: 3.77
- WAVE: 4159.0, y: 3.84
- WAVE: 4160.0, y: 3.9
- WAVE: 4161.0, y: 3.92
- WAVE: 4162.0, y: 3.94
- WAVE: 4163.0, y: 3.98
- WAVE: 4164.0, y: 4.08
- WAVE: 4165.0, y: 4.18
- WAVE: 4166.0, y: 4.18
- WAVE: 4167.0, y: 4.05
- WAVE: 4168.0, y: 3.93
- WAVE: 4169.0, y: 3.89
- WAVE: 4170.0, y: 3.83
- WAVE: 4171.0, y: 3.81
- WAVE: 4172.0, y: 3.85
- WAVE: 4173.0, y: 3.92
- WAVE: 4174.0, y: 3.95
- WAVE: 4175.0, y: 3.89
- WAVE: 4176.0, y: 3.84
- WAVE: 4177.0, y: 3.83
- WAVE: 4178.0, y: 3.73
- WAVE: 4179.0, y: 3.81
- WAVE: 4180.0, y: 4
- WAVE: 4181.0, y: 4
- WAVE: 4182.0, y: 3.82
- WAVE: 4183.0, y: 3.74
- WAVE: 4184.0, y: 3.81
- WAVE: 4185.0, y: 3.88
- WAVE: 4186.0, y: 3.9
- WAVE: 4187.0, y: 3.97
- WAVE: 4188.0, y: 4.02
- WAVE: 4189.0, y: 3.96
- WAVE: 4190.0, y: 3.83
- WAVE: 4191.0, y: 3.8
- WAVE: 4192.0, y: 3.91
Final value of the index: -0.2 A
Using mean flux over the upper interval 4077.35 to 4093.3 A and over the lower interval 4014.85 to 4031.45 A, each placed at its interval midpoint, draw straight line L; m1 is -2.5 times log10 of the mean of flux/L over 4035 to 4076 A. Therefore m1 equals 0.07 mag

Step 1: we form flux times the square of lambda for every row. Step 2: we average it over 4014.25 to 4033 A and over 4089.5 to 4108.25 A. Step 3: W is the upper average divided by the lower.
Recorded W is 0.98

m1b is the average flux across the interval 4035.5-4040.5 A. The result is 4.31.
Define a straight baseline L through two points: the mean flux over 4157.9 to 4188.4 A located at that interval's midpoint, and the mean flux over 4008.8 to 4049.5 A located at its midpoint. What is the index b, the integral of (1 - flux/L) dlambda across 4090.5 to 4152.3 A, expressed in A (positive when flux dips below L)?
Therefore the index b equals 0.39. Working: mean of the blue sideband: 4.18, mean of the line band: 3.98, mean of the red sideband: 3.91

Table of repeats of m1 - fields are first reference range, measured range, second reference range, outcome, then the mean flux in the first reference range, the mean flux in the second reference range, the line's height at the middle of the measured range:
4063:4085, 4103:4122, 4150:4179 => -0.048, 3.89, 3.86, 3.88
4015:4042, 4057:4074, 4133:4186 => 0.076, 4.21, 3.86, 4.11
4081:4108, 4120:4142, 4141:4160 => -0.034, 4.09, 3.78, 3.89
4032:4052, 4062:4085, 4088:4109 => 0.050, 4.11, 4.04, 4.07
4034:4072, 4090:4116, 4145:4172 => -0.014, 4.01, 3.85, 3.94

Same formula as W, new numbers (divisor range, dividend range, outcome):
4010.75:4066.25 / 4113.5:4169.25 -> 1.01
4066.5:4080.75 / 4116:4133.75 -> 1.11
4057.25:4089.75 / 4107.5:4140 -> 1.06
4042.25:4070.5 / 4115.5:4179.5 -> 1.04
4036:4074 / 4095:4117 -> 1.00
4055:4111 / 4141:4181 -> 1.01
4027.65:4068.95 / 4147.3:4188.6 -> 1.02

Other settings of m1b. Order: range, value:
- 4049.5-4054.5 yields 4.22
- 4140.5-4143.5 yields 3.9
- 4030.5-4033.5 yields 3.84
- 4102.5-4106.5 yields 3.8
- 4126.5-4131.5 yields 4.18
